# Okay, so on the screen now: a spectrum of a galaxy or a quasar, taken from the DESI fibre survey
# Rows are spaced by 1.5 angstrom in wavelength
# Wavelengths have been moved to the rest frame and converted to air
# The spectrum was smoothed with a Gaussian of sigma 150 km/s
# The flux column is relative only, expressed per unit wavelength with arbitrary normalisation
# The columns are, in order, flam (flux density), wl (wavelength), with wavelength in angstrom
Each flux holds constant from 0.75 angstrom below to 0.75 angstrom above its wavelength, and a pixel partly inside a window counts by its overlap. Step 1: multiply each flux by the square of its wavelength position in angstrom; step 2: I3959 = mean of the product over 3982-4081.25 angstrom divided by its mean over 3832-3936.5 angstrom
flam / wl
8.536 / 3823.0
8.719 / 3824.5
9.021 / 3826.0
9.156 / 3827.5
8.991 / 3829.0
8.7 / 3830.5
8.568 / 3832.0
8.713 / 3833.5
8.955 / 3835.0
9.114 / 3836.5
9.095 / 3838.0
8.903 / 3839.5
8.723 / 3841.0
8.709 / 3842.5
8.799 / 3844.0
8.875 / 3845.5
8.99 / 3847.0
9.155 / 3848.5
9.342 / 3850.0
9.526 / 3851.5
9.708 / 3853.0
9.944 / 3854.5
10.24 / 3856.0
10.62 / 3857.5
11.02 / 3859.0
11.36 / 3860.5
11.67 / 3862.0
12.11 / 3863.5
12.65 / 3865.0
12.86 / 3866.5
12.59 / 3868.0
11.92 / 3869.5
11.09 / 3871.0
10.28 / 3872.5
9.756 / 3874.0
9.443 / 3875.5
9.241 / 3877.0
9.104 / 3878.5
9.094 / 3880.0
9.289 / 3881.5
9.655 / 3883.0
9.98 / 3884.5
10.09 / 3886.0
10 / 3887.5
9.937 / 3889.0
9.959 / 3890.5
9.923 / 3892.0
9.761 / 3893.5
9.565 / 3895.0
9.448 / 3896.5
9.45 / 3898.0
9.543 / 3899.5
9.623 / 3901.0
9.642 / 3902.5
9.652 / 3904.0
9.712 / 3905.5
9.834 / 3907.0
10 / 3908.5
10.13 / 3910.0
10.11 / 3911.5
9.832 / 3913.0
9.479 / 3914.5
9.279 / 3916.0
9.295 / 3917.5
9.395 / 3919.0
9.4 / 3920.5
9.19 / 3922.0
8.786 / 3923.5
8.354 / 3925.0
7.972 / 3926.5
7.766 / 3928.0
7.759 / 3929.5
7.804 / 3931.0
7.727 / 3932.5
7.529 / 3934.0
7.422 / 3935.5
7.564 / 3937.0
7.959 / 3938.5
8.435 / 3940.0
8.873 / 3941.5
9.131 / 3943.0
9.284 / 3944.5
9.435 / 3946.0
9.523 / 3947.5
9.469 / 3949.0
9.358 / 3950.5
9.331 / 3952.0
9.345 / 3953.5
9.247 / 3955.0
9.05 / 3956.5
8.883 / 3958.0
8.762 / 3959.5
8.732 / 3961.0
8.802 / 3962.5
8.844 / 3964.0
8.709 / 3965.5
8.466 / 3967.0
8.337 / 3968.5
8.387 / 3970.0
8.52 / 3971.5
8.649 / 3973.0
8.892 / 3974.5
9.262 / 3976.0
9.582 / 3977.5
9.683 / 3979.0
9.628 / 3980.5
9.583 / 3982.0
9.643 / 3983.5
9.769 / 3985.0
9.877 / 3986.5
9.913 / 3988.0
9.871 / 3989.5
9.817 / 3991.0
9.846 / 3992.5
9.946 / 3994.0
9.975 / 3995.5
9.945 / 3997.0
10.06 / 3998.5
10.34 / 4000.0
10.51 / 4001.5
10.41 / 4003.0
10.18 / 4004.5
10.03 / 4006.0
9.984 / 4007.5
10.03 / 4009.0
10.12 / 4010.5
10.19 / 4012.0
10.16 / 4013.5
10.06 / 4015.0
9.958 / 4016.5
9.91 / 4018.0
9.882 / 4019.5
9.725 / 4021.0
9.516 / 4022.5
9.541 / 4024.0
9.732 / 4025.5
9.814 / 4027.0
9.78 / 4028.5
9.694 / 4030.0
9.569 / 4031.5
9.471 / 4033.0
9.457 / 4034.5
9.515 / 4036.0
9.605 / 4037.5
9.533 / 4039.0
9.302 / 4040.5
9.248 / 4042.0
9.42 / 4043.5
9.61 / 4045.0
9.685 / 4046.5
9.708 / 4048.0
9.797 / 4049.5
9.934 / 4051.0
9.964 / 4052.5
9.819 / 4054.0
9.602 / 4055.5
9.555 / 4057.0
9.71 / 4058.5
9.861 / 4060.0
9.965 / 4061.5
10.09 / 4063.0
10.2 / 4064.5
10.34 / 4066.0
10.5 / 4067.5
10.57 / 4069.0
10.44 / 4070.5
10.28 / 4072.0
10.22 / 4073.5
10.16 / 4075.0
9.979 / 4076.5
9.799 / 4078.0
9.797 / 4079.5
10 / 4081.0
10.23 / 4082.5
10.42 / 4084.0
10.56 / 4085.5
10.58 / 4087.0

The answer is 1.1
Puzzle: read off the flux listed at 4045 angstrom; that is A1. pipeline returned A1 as 9.61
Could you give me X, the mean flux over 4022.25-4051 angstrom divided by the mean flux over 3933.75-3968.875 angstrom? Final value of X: 1.09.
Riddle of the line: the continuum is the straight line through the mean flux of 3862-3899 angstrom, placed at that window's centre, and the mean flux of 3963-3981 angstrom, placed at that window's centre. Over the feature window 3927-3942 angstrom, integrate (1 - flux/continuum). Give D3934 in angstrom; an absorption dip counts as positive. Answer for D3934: 2.55 angstrom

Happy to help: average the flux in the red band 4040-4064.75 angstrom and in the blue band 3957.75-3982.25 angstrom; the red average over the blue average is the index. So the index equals 1.09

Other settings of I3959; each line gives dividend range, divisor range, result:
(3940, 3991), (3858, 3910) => 0.93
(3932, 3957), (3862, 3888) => 0.86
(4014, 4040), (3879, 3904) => 1.07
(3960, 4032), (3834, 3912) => 1.03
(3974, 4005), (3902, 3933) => 1.12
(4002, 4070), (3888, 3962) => 1.14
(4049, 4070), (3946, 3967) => 1.16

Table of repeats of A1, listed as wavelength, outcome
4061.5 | 9.965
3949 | 9.469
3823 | 8.536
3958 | 8.883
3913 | 9.832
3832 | 8.568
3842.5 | 8.709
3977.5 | 9.582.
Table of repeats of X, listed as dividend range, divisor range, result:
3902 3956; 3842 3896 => 0.88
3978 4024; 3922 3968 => 1.15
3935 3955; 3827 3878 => 0.89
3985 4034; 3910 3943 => 1.15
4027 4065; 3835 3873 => 0.94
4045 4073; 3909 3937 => 1.15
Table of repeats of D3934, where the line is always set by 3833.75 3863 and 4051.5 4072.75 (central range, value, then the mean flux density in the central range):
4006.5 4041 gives 0.7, 9.77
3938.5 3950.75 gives 0.9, 9.11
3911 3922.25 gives 0.3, 9.5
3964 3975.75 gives 1.5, 8.61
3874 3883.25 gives 0.3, 9.32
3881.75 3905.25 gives -0.1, 9.74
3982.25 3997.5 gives 0.1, 9.85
